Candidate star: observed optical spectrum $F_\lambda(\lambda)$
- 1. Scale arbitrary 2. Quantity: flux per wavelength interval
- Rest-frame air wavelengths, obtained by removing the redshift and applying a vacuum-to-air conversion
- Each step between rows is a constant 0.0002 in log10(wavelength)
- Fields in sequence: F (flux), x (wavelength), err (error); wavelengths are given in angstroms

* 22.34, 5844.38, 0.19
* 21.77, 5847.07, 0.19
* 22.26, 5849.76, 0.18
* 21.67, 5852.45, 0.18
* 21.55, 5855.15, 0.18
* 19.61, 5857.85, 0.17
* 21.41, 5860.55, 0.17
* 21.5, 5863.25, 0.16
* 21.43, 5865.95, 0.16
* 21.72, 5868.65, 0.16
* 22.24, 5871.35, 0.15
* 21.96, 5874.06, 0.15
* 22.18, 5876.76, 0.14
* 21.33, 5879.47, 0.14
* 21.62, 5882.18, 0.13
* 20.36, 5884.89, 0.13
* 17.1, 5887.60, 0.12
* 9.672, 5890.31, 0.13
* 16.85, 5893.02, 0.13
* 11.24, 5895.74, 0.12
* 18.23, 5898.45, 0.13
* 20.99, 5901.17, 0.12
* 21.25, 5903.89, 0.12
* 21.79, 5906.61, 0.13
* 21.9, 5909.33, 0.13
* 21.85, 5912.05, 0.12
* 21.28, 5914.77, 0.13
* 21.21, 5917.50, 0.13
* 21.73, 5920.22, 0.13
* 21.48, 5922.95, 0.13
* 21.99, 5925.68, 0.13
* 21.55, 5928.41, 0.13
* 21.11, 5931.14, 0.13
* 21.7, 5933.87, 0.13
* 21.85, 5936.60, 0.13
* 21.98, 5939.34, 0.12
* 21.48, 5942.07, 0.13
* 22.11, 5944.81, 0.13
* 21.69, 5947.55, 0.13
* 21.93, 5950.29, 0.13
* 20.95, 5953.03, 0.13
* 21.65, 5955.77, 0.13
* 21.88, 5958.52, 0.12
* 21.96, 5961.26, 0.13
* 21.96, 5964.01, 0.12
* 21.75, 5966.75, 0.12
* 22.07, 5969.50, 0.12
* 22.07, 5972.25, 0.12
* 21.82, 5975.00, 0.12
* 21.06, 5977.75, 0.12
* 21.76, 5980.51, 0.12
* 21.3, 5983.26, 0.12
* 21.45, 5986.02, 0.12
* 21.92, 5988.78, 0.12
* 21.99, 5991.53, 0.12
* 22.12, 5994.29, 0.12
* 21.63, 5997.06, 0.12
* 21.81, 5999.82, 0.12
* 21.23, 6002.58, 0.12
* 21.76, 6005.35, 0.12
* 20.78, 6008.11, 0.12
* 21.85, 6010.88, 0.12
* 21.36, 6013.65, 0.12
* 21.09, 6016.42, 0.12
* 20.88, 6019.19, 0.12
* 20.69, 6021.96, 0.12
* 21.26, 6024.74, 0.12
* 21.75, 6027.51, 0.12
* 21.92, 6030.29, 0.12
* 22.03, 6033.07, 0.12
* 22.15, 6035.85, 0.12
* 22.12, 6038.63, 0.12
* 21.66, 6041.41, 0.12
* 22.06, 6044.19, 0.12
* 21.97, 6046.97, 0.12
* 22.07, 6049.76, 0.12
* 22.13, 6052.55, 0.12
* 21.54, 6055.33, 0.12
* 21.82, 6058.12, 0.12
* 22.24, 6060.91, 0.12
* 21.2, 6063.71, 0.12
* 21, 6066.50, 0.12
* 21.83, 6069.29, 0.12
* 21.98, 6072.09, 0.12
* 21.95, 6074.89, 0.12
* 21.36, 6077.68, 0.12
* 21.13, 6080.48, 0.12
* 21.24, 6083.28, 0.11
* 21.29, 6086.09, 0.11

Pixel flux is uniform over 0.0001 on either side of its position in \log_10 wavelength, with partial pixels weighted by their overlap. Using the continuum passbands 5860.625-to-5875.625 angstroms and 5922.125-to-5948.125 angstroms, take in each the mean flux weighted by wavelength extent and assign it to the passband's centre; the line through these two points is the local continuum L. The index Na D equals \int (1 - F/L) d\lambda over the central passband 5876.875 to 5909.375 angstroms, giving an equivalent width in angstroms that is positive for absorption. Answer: 4.8 angstroms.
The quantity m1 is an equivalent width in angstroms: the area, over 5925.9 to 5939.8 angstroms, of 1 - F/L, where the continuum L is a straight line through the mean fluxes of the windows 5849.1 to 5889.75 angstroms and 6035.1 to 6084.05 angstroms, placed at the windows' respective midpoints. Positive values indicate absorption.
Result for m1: -0.3 angstroms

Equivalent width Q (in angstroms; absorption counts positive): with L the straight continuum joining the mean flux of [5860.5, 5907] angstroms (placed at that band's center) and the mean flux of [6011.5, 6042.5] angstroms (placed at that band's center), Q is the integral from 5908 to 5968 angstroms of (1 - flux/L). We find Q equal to -4.16 angstroms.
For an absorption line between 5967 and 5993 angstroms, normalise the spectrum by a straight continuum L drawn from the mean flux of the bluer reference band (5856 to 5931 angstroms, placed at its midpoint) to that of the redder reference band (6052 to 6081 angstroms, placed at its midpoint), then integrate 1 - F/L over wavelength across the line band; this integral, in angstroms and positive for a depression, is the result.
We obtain -1.0 angstroms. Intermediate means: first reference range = 20.2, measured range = 21.7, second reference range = 21.7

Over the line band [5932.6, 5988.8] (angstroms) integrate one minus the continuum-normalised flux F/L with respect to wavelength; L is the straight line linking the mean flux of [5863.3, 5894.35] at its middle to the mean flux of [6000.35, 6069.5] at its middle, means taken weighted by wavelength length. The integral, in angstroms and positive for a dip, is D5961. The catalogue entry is -2.70 angstroms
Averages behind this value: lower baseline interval 19.8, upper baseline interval 21.6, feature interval 21.7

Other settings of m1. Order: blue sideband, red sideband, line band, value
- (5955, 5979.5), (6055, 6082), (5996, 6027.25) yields 0.6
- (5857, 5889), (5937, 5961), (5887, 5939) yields 3.9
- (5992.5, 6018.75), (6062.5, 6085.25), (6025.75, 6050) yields -0.5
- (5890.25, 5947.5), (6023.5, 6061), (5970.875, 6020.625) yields -0.5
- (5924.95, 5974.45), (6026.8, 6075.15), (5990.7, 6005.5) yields 0.0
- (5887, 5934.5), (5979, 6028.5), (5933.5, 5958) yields -1.7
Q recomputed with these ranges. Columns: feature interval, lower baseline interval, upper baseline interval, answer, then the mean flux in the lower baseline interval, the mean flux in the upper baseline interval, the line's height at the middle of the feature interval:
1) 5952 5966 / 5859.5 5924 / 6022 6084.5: -0.6 angstroms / 20.1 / 21.7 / 20.8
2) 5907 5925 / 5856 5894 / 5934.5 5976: -0.6 angstroms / 20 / 21.8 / 20.9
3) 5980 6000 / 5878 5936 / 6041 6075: -0.8 angstroms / 19.9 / 21.8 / 20.9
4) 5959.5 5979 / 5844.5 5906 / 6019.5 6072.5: -0.8 angstroms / 20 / 21.7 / 20.9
